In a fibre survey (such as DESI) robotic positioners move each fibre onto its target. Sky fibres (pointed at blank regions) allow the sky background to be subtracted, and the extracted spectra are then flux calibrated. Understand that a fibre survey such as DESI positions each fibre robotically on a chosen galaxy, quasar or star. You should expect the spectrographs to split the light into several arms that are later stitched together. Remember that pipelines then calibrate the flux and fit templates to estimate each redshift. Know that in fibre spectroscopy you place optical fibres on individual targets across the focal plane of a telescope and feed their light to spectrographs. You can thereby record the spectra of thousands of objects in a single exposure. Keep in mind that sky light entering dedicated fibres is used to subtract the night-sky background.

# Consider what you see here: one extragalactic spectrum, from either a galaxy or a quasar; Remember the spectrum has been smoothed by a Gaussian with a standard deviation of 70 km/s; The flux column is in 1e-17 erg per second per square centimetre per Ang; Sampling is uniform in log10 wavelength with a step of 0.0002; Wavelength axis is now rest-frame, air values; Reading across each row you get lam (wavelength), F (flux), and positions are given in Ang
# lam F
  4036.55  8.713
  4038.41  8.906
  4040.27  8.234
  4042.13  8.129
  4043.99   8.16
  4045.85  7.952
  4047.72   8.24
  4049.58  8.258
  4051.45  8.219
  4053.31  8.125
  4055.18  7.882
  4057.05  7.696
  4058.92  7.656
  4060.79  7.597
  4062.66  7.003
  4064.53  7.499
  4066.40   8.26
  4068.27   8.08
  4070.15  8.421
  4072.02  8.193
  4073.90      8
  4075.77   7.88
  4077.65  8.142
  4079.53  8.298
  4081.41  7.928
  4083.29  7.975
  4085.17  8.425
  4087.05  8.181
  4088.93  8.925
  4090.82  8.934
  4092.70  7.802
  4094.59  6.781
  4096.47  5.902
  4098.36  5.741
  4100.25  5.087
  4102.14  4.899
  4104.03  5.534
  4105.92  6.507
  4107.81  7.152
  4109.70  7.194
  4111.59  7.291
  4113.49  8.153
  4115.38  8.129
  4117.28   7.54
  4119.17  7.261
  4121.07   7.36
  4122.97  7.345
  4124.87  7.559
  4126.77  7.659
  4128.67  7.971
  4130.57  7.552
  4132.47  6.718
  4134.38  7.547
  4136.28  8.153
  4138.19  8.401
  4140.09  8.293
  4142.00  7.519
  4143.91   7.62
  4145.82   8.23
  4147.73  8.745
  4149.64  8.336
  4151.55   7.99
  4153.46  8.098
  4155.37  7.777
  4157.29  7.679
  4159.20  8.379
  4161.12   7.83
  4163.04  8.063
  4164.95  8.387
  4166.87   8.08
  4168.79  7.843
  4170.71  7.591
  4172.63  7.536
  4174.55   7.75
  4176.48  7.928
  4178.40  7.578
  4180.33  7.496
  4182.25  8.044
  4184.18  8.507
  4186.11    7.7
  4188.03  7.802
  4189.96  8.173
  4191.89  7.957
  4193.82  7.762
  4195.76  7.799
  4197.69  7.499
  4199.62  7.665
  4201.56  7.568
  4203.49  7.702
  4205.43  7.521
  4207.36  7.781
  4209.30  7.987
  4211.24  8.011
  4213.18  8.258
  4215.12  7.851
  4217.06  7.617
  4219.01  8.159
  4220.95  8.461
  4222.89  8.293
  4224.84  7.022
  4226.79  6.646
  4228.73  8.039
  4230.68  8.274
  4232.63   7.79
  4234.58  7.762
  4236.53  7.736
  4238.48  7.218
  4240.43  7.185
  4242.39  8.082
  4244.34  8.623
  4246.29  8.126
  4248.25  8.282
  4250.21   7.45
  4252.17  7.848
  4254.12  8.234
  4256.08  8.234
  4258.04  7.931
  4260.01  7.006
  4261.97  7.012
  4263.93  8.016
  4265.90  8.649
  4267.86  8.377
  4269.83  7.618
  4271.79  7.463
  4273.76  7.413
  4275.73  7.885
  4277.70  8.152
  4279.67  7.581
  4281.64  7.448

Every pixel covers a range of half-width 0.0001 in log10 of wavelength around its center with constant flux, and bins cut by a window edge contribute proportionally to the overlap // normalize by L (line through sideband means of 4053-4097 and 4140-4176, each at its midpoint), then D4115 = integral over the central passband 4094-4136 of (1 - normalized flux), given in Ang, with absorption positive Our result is 5.1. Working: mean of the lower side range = 7.91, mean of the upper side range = 7.98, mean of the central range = 6.97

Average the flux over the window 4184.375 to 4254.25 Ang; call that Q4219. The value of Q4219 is 7.83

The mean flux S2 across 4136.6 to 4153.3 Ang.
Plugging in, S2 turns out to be 8.14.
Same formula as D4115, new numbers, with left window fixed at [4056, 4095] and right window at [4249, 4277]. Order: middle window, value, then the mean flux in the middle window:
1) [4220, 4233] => 0.1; 7.79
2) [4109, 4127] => 0.9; 7.55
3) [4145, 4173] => -0.5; 8.05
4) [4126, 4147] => 0.4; 7.8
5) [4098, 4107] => 2.7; 5.56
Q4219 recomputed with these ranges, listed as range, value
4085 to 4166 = 7.54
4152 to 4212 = 7.86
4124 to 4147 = 7.78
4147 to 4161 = 8.12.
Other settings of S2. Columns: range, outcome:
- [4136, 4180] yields 7.98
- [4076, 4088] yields 8.14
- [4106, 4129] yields 7.5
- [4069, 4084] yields 8.1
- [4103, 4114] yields 6.91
